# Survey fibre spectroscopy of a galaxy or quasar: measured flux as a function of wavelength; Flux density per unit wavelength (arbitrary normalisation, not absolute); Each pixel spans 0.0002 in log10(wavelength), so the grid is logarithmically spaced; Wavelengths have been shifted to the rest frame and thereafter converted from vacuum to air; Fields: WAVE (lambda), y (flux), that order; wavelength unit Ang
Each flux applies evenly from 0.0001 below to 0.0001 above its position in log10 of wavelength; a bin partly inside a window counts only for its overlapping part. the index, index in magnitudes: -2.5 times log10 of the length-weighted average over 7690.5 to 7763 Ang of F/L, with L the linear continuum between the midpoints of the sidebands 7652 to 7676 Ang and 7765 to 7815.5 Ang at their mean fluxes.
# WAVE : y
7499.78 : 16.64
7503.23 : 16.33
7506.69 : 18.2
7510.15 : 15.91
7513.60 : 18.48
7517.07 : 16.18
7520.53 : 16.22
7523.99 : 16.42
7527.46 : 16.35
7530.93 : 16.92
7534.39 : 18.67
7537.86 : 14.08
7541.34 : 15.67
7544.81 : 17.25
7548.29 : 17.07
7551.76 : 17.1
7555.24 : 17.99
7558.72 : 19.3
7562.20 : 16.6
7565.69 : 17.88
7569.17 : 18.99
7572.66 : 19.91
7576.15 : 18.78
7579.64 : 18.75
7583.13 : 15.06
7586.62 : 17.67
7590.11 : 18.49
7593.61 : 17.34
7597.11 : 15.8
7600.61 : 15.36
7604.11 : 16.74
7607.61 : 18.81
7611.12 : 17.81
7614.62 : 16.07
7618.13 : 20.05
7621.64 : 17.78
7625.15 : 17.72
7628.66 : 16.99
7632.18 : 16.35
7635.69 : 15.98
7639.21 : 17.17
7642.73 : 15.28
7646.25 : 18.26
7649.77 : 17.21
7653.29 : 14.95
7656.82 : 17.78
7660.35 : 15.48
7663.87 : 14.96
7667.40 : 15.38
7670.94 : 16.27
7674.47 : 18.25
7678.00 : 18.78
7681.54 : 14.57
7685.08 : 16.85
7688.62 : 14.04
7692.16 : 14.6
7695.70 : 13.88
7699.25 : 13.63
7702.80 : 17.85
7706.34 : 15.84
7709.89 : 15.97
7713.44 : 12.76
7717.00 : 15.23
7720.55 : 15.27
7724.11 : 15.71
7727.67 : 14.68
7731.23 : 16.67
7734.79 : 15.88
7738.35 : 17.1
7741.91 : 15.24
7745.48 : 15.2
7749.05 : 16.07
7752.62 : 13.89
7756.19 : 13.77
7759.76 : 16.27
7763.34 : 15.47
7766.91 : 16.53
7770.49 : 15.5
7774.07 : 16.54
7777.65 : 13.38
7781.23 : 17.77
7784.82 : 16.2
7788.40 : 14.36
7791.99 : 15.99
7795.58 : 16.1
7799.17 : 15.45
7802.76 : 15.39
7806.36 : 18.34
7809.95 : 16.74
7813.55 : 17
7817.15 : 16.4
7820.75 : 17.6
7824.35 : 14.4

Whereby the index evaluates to 0.058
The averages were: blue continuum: 16.2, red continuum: 16.1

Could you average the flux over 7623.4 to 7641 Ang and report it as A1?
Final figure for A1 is 16.8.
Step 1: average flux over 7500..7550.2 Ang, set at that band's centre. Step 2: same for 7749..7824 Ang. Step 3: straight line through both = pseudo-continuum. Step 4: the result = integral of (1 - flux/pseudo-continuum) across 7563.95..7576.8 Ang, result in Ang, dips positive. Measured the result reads -1.8 Ang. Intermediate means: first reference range 16.7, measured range 18.9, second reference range 15.9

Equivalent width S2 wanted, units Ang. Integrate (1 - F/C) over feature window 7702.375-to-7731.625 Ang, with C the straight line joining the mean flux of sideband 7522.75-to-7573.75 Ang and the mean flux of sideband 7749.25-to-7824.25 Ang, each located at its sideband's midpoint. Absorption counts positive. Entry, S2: 1.66 Ang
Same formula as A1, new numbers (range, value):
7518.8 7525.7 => 16.3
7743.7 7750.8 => 15.6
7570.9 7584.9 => 18.1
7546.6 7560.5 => 17.9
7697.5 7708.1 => 15.8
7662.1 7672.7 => 15.5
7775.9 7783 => 15.6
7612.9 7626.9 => 17.9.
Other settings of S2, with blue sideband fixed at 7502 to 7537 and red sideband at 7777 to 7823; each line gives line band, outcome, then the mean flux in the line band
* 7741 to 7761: 1.6 Ang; 15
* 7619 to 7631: -0.7 Ang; 17.6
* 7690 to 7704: 1.4 Ang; 14.8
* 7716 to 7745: 1.3 Ang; 15.7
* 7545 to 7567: -1.0 Ang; 17.6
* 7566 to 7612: -2.5 Ang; 17.7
